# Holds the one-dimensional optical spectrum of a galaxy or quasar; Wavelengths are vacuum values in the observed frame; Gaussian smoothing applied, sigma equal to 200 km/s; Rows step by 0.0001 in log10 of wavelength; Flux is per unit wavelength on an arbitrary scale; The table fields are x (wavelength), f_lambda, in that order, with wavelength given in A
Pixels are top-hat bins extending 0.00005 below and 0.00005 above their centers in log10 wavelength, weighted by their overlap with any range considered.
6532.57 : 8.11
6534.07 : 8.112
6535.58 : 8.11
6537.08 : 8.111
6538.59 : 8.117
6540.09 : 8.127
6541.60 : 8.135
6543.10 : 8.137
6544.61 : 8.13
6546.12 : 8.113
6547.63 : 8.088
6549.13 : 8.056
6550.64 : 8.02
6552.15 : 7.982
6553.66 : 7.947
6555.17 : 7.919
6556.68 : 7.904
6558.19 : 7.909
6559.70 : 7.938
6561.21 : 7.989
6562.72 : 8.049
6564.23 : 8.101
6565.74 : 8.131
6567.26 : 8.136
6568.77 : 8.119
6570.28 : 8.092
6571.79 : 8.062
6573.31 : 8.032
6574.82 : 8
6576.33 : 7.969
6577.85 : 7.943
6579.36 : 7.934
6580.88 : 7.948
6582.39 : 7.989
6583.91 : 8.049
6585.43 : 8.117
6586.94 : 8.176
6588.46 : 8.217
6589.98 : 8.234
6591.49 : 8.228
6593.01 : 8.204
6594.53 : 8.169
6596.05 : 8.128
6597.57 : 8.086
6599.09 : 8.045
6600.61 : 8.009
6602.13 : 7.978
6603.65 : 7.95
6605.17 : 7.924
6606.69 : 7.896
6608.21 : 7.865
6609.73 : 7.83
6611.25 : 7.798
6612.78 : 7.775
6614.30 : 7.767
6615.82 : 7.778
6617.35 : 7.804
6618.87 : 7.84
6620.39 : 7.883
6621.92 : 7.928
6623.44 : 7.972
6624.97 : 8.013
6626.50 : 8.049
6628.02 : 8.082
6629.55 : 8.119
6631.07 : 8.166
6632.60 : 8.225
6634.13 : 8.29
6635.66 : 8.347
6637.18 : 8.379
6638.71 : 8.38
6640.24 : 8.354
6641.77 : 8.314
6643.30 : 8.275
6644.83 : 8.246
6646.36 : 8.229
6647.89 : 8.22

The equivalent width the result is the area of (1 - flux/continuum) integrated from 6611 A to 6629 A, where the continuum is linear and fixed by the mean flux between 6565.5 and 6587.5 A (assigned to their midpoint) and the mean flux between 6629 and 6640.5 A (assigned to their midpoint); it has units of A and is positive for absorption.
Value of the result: 0.7 A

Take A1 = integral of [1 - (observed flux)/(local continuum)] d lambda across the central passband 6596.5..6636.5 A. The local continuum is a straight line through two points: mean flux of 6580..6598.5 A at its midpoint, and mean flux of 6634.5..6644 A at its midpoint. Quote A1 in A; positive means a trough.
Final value 1.3 A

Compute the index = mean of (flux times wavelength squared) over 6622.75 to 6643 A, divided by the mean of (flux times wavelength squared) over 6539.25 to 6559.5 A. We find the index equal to 1.0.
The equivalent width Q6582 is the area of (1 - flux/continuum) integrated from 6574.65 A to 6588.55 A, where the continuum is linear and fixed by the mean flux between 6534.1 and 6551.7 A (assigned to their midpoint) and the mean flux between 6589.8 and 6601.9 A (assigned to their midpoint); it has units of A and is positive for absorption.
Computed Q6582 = 0.2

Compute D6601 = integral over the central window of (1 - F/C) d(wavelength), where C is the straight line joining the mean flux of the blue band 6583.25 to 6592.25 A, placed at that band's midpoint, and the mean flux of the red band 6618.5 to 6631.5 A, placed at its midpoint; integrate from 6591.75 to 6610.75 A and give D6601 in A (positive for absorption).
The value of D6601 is 0.2 A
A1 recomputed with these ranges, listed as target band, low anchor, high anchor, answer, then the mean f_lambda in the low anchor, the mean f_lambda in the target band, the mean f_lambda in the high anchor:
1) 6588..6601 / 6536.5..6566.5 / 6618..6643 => -0.1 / 8.04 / 8.15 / 8.15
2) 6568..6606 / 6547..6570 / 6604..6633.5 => -0.4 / 8.02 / 8.06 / 7.93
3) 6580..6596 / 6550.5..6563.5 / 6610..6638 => -0.3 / 7.96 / 8.13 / 8.01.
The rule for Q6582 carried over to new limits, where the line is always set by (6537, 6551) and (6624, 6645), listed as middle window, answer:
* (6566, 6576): 0.09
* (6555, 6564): 0.18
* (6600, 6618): 0.72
